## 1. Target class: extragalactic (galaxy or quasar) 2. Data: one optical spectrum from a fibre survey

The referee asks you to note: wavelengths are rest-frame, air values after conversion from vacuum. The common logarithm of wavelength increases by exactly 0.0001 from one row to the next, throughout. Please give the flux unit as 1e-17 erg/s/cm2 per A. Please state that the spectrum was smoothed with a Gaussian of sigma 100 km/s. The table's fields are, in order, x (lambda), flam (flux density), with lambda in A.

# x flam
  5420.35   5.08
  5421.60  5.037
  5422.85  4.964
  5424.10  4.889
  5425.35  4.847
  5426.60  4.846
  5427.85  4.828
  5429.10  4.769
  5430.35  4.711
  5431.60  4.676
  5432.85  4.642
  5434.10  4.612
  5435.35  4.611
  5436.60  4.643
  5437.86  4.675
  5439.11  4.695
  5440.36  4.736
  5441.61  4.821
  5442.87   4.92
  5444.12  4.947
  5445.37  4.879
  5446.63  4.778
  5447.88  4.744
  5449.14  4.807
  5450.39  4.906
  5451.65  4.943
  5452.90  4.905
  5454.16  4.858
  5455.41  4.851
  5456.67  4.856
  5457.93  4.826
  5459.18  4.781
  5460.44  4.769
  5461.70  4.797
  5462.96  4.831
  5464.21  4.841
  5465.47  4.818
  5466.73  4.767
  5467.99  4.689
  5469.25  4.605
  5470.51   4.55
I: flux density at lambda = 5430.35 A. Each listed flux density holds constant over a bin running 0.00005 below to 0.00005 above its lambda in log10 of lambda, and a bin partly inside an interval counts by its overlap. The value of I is 4.711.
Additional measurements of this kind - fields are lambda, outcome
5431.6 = 4.676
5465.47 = 4.818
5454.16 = 4.858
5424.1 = 4.889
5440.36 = 4.736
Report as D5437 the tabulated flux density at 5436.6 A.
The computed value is 4.643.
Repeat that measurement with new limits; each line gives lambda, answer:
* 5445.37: 4.879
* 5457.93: 4.826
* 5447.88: 4.744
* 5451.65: 4.943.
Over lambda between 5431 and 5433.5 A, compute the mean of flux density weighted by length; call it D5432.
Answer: 4.66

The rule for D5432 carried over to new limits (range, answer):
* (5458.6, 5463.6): 4.8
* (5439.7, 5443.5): 4.83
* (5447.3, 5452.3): 4.85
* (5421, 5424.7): 4.96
